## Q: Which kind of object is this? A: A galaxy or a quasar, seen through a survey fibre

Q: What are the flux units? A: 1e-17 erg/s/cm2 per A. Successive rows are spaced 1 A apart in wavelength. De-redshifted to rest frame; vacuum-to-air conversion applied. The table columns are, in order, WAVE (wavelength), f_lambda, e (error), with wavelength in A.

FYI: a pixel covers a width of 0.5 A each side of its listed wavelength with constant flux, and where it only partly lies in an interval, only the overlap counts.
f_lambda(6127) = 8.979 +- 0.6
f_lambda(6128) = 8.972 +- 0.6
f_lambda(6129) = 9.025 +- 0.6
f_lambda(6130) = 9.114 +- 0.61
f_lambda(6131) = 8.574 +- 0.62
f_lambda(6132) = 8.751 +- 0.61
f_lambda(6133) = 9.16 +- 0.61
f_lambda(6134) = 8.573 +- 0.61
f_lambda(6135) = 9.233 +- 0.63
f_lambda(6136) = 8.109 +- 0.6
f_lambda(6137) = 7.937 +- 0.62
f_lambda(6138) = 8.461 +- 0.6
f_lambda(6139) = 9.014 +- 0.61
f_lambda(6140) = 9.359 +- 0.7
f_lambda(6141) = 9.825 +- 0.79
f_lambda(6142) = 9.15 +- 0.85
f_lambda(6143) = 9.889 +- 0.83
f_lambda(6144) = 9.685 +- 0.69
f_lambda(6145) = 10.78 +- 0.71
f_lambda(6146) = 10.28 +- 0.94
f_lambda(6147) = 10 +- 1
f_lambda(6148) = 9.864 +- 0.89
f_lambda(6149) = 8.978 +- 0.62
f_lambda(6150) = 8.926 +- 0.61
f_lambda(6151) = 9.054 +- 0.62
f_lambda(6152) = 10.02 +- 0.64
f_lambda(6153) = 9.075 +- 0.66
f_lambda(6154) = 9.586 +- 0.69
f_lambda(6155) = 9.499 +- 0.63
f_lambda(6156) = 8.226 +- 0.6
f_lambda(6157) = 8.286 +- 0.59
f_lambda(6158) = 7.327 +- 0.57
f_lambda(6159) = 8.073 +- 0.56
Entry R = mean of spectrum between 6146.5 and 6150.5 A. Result 9.44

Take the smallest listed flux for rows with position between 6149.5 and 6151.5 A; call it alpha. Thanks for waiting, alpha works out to 8.926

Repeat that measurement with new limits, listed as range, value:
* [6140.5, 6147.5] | 9.15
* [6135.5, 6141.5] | 7.937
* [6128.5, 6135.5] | 8.573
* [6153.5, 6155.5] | 9.499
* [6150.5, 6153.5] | 9.054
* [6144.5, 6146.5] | 10.28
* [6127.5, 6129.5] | 8.972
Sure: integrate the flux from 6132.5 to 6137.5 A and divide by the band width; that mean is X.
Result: 8.6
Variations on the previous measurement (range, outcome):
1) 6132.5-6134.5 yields 8.87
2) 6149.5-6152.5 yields 9.33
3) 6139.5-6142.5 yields 9.44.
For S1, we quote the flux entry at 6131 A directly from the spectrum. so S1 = 8.574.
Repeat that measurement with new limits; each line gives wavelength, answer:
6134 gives 8.573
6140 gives 9.359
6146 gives 10.28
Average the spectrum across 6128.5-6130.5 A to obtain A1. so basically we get 9.07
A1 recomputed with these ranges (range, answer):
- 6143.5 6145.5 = 10.2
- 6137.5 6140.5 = 8.94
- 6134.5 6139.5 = 8.55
